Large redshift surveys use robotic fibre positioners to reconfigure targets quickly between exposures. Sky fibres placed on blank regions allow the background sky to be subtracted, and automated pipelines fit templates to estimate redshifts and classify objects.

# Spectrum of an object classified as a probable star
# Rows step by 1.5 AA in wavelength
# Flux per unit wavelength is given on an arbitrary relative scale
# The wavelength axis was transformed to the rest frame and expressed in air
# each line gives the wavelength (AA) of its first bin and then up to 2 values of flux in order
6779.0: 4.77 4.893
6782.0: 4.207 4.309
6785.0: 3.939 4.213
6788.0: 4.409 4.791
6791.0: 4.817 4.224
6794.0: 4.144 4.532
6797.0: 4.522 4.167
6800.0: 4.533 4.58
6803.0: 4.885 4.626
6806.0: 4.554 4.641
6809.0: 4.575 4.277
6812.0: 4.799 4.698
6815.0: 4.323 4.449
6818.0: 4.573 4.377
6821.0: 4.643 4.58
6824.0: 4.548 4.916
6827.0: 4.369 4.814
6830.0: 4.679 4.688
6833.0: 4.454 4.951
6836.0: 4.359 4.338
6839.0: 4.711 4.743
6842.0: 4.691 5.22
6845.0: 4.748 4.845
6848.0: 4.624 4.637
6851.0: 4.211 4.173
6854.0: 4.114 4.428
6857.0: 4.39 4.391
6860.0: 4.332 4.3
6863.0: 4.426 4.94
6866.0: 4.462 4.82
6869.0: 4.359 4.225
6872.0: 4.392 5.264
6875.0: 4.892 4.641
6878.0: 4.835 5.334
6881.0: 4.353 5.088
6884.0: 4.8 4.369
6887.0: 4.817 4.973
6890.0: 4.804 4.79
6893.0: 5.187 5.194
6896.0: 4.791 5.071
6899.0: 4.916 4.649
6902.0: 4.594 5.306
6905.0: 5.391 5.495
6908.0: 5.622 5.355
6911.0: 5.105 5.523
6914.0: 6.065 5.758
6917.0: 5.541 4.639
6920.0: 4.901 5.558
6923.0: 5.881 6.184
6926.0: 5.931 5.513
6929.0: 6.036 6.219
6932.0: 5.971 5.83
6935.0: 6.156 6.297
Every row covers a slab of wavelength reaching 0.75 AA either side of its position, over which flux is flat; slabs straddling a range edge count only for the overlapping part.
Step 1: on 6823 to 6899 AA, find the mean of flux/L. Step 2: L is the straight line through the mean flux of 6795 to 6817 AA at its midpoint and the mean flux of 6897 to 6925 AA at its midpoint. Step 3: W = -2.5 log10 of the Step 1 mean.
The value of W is 0.065 mag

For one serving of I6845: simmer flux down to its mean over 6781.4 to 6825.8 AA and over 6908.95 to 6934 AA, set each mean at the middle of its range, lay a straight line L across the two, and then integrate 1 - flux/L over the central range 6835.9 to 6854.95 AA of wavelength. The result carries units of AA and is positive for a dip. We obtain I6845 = 1.26 AA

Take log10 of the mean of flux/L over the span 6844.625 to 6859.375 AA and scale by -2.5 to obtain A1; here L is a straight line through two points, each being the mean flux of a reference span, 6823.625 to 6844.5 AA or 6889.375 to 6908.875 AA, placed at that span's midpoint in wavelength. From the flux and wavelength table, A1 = 0.08 mag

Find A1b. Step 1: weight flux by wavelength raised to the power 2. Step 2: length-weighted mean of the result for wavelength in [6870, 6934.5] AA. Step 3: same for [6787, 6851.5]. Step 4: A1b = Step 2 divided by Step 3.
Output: 1.2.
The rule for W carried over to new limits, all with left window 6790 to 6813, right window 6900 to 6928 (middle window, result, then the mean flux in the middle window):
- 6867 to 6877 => 0.098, 4.65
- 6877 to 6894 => 0.075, 4.85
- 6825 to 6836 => 0.021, 4.67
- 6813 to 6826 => 0.027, 4.56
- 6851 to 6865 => 0.142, 4.37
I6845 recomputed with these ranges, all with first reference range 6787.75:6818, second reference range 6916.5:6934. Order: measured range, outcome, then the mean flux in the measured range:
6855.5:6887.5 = 3.4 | 4.63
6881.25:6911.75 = 2.3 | 5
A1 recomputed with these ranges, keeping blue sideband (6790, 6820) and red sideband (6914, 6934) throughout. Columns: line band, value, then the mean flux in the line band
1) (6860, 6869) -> 0.13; 4.55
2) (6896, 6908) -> 0.08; 5.08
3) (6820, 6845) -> 0.03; 4.67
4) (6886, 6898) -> 0.09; 4.94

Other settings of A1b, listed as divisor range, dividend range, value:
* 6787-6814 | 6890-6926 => 1.20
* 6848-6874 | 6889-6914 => 1.17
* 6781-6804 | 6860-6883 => 1.08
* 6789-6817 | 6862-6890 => 1.06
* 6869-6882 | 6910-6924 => 1.17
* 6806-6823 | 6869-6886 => 1.06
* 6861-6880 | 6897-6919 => 1.14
